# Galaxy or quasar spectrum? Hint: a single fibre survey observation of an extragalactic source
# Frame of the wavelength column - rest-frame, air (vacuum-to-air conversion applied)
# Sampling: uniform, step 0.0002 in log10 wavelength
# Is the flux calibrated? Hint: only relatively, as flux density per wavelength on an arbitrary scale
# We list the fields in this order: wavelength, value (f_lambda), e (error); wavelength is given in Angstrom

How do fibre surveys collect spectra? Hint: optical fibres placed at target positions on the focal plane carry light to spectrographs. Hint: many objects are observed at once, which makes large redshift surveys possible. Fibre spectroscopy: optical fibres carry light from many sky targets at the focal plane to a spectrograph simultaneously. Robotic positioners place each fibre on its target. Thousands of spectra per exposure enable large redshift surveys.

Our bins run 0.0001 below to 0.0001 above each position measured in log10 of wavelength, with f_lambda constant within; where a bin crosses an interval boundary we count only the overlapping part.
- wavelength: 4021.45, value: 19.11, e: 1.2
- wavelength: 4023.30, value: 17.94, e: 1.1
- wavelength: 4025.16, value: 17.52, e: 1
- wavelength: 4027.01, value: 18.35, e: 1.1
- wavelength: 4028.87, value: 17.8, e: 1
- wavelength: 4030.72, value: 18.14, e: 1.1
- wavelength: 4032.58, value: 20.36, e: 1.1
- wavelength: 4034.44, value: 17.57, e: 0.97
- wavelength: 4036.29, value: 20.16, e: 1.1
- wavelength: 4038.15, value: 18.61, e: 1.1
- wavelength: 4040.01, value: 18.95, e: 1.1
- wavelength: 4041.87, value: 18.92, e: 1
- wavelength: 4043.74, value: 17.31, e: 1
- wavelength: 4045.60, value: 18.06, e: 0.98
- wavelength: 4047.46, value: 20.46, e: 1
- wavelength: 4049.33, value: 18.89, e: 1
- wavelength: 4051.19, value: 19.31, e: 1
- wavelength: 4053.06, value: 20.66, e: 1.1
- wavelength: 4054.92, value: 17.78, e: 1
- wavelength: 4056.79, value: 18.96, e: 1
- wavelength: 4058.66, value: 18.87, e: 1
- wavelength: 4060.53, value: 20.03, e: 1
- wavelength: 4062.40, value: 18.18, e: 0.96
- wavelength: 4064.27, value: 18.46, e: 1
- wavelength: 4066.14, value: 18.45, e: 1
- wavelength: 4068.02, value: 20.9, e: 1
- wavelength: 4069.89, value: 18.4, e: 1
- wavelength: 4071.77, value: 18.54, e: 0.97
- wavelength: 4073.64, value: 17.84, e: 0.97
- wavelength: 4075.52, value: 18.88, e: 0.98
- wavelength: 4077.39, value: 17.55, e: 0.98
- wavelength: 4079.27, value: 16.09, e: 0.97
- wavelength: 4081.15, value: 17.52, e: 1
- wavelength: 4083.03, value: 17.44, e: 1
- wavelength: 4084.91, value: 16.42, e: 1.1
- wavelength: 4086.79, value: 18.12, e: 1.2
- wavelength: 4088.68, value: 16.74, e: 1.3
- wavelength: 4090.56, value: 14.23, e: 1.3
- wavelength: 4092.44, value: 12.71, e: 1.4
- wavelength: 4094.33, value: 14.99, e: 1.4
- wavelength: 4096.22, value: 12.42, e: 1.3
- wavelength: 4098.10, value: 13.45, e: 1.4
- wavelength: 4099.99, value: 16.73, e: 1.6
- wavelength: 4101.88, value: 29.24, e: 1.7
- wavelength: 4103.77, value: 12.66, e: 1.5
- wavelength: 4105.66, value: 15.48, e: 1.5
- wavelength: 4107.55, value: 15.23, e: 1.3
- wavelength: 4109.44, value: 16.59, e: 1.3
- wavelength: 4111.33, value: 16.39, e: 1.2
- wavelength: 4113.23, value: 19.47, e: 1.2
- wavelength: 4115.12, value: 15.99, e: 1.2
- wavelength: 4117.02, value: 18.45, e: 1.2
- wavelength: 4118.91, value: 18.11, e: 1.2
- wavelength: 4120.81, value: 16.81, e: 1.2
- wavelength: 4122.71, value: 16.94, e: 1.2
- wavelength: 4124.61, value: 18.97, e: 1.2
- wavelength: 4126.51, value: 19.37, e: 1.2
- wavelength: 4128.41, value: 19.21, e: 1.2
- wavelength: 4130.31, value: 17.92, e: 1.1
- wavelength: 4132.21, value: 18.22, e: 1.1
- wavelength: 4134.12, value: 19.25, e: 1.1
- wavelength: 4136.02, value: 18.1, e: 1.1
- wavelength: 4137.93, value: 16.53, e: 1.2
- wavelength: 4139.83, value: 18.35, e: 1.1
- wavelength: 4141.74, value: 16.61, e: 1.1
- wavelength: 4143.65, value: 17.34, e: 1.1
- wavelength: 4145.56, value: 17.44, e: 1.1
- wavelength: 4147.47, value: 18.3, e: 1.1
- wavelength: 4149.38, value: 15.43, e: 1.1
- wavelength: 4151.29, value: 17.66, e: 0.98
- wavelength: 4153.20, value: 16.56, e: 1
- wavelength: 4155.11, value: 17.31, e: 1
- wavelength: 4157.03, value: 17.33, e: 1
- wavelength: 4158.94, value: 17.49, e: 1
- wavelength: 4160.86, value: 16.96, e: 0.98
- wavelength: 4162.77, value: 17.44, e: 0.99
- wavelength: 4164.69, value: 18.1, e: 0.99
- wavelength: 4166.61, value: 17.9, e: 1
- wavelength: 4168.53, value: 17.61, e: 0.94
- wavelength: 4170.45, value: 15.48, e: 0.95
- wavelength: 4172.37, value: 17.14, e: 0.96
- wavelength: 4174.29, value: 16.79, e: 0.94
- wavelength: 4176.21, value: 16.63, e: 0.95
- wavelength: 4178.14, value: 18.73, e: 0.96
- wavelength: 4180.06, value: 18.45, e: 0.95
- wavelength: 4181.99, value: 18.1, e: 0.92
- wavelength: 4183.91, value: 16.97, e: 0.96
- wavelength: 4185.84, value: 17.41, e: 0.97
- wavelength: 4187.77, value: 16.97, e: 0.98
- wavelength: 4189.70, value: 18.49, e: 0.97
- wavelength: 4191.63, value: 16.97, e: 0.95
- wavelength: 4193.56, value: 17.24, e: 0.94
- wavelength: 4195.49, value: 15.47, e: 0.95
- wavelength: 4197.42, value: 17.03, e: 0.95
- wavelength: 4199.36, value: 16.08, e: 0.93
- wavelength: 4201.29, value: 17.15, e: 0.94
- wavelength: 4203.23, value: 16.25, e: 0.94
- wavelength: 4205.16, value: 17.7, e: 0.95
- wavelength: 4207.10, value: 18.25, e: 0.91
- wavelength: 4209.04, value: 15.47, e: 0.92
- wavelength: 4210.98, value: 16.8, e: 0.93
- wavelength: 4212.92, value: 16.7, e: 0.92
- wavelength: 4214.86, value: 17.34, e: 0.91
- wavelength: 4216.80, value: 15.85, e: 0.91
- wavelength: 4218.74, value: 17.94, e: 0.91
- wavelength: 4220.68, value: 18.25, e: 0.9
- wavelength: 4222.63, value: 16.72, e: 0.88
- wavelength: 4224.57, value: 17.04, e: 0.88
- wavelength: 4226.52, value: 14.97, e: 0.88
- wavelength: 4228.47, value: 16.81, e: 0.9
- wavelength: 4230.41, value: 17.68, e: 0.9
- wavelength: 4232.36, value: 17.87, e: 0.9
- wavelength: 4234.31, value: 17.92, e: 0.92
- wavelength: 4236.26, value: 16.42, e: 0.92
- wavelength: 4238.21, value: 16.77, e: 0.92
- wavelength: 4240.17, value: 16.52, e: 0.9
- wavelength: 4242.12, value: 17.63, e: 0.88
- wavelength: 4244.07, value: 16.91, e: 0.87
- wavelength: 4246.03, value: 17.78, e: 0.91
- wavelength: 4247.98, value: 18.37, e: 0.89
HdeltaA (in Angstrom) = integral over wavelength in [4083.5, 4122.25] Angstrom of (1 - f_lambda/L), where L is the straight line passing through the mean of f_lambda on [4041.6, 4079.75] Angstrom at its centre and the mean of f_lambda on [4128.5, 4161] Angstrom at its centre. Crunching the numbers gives 3.4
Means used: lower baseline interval 18.7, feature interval 16.5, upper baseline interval 17.5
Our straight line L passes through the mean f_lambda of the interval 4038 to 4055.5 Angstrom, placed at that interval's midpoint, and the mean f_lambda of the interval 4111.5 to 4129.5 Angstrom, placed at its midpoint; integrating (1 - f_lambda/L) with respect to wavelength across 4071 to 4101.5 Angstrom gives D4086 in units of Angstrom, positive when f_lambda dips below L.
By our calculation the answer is 3.33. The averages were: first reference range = 18.9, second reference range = 18.1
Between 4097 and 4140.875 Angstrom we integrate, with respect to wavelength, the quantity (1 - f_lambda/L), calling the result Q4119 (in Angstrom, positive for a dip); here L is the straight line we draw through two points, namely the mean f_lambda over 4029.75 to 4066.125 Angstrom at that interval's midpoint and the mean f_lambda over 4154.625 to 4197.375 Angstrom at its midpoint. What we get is 0.8 Angstrom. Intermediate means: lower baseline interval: 18.9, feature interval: 17.7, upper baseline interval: 17.3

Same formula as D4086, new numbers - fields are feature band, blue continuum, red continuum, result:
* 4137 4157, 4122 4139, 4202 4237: 1.0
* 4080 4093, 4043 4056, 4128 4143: 1.6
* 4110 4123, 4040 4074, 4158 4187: 0.5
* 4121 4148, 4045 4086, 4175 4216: -0.3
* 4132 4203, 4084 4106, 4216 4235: -2.7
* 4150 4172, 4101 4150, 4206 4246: 0.4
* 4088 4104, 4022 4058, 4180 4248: 1.9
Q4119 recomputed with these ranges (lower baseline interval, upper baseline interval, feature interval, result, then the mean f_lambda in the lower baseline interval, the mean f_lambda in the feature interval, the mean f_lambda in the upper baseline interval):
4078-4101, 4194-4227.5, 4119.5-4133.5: -2.0 Angstrom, 15.6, 18.2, 16.8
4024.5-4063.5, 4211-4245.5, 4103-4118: 1.5 Angstrom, 18.8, 16.3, 17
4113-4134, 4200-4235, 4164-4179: 0.3 Angstrom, 18.1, 17.3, 17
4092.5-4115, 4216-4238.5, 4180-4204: -0.3 Angstrom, 16.4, 17.1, 17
